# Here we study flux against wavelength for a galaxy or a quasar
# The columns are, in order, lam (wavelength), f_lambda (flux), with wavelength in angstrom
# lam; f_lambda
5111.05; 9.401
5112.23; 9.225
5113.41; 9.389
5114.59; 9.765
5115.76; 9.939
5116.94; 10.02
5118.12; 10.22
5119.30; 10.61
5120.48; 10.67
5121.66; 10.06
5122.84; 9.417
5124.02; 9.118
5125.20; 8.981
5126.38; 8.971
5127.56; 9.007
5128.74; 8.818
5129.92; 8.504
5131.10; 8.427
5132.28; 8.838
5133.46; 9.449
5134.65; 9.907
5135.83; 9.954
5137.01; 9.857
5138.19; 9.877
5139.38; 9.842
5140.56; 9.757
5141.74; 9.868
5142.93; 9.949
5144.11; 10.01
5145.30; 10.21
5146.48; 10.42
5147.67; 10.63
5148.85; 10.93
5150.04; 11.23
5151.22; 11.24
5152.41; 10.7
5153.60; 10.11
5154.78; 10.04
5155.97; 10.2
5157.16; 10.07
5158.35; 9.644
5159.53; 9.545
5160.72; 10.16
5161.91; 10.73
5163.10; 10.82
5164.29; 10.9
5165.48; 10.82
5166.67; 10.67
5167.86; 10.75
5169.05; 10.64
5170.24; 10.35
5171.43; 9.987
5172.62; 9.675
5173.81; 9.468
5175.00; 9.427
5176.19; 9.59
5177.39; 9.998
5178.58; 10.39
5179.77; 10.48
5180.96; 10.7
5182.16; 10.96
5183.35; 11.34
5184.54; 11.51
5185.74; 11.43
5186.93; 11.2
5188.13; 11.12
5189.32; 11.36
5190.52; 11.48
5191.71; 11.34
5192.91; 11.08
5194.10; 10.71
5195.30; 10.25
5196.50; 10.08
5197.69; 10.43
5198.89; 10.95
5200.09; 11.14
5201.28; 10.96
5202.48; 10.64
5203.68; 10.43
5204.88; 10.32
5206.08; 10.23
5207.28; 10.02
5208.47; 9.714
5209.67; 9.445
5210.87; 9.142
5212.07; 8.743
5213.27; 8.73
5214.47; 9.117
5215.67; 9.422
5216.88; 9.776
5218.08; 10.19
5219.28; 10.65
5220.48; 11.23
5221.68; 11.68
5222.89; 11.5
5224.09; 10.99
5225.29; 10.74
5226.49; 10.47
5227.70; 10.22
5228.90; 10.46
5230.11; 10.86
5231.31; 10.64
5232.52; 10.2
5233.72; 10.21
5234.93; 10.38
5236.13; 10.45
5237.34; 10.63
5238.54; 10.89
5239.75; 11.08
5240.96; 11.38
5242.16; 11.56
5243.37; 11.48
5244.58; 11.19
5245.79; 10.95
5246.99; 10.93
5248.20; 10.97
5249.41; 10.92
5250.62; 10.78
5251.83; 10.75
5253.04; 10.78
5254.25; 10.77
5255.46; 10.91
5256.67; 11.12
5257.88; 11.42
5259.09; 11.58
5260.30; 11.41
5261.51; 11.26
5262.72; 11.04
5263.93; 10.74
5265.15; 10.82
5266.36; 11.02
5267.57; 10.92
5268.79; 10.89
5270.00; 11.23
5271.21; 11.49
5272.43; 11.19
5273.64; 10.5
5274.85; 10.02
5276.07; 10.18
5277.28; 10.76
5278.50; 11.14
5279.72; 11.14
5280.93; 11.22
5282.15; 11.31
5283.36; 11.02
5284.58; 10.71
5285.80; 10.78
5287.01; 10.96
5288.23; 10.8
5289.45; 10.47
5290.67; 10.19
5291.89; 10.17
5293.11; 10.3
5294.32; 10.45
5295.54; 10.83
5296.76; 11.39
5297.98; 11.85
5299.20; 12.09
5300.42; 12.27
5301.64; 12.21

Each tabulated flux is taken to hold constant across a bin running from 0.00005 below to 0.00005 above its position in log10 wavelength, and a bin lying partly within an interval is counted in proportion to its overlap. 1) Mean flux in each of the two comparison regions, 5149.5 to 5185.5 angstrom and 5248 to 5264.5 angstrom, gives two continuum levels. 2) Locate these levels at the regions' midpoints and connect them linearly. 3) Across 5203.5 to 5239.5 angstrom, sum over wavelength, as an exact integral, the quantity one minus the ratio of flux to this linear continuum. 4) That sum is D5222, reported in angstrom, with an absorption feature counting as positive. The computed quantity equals 1.8 angstrom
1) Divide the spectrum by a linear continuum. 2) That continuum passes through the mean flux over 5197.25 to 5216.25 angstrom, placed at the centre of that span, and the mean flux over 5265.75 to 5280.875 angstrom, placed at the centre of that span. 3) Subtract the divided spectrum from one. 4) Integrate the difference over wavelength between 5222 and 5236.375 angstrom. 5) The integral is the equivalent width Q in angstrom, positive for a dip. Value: -0.5 angstrom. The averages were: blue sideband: 9.96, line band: 10.6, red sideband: 10.9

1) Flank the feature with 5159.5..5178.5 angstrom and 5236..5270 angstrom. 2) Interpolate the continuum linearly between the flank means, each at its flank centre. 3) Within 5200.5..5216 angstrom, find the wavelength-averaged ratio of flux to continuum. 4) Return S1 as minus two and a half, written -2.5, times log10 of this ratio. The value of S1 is 0.09 mag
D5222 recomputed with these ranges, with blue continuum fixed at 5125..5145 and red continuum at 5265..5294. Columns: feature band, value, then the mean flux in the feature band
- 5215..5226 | -0.5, 10.7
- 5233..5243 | -0.4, 10.8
